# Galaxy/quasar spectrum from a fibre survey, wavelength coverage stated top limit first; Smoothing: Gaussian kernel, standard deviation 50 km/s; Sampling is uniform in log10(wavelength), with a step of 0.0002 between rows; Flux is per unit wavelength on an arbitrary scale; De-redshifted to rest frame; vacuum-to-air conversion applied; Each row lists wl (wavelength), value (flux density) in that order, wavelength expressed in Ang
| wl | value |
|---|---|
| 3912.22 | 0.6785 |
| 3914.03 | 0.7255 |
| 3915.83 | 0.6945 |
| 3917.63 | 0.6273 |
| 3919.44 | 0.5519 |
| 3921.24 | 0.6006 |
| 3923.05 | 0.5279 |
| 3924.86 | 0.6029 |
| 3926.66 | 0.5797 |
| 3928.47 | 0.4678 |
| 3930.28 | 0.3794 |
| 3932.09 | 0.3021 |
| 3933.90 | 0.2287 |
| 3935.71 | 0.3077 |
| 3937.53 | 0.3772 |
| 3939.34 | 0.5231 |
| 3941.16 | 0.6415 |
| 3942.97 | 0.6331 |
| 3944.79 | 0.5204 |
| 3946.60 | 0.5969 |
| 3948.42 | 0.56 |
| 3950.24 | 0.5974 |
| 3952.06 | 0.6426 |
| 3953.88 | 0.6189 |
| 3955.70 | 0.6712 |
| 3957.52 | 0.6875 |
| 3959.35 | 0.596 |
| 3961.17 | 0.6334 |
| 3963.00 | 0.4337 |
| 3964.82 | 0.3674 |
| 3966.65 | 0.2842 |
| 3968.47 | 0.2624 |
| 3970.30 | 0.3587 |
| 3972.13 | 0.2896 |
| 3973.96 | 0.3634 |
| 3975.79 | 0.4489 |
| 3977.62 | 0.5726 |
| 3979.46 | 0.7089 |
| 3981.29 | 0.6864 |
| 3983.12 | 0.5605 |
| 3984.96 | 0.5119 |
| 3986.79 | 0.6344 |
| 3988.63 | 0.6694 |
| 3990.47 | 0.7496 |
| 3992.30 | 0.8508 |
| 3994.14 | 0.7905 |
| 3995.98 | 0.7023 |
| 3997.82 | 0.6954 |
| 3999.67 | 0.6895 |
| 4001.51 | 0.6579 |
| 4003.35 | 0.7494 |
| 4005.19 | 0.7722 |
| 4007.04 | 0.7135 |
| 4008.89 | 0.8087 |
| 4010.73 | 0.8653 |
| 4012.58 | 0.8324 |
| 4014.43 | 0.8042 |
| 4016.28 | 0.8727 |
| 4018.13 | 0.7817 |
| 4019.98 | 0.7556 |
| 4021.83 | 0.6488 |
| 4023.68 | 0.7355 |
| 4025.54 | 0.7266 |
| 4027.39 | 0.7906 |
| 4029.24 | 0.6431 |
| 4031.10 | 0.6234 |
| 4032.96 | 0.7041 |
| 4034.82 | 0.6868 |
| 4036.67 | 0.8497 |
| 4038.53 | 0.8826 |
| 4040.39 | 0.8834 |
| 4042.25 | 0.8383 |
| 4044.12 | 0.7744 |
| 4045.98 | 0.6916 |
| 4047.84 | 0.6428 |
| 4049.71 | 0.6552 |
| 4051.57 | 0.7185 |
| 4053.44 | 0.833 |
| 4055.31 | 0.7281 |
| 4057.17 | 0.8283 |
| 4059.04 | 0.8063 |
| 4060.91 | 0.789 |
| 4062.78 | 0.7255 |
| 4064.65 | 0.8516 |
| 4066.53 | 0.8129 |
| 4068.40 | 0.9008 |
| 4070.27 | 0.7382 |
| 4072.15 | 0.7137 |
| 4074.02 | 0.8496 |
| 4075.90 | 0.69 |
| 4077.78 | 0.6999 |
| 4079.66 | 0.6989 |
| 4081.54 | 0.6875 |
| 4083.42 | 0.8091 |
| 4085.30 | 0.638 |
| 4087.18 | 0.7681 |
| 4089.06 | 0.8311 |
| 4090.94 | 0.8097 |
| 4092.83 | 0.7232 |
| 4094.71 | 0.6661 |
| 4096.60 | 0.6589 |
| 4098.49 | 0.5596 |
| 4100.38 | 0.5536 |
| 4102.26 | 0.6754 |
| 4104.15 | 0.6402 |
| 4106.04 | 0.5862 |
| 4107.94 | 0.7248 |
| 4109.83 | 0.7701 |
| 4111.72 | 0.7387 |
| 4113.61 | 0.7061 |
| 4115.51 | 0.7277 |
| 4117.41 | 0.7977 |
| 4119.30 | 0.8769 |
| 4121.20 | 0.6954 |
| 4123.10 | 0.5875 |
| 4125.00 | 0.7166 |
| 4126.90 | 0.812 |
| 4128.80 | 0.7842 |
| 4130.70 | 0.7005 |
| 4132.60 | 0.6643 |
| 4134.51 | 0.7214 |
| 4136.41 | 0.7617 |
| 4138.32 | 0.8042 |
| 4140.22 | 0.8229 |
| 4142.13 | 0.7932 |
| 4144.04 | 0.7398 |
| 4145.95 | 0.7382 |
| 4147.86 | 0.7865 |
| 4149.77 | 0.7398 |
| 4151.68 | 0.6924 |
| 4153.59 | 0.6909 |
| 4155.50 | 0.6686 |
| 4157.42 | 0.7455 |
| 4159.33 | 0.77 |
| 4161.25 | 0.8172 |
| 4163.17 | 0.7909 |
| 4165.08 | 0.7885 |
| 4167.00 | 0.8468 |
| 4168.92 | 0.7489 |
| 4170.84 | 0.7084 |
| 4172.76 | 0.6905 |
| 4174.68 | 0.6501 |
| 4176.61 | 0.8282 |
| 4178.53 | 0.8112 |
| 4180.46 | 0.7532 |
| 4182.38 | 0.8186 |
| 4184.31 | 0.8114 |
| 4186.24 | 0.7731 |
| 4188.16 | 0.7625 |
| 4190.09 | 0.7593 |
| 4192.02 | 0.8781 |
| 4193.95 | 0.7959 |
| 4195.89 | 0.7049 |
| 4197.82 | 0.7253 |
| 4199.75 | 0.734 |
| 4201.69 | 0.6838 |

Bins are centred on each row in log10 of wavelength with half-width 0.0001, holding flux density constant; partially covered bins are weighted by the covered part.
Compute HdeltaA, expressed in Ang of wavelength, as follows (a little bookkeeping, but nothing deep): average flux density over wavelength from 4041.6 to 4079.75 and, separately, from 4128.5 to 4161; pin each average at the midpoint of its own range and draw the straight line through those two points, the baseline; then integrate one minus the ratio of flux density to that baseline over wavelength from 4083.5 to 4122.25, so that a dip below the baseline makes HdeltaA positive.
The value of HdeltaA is 2.2 Ang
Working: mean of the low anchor 0.762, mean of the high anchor 0.743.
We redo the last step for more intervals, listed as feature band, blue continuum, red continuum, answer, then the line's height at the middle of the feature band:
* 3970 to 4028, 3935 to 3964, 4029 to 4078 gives -1.8 Ang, 0.66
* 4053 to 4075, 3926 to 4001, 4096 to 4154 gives -4.9 Ang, 0.652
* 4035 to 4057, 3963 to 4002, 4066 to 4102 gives -3.6 Ang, 0.663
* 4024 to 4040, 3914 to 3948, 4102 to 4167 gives -3.0 Ang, 0.627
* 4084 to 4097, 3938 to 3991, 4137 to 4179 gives -1.0 Ang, 0.682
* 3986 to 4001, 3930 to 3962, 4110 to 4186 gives -3.5 Ang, 0.584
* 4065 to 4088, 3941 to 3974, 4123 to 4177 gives -3.3 Ang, 0.658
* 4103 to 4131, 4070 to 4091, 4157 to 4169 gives 1.5 Ang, 0.764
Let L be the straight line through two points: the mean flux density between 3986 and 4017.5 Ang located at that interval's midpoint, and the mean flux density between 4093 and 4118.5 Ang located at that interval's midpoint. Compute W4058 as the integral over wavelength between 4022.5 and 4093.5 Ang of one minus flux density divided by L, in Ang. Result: -4.2 Ang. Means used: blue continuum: 0.757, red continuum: 0.68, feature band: 0.757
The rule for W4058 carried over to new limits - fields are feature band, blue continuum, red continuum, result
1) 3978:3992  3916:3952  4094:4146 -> -2.0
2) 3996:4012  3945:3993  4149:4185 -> -4.3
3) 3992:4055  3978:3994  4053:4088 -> -3.5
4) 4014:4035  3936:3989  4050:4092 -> -2.1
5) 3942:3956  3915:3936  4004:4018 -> -0.5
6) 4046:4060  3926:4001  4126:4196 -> -2.2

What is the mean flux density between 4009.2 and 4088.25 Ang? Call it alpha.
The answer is 0.762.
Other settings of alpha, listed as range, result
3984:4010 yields 0.715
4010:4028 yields 0.78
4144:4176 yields 0.743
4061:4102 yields 0.733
